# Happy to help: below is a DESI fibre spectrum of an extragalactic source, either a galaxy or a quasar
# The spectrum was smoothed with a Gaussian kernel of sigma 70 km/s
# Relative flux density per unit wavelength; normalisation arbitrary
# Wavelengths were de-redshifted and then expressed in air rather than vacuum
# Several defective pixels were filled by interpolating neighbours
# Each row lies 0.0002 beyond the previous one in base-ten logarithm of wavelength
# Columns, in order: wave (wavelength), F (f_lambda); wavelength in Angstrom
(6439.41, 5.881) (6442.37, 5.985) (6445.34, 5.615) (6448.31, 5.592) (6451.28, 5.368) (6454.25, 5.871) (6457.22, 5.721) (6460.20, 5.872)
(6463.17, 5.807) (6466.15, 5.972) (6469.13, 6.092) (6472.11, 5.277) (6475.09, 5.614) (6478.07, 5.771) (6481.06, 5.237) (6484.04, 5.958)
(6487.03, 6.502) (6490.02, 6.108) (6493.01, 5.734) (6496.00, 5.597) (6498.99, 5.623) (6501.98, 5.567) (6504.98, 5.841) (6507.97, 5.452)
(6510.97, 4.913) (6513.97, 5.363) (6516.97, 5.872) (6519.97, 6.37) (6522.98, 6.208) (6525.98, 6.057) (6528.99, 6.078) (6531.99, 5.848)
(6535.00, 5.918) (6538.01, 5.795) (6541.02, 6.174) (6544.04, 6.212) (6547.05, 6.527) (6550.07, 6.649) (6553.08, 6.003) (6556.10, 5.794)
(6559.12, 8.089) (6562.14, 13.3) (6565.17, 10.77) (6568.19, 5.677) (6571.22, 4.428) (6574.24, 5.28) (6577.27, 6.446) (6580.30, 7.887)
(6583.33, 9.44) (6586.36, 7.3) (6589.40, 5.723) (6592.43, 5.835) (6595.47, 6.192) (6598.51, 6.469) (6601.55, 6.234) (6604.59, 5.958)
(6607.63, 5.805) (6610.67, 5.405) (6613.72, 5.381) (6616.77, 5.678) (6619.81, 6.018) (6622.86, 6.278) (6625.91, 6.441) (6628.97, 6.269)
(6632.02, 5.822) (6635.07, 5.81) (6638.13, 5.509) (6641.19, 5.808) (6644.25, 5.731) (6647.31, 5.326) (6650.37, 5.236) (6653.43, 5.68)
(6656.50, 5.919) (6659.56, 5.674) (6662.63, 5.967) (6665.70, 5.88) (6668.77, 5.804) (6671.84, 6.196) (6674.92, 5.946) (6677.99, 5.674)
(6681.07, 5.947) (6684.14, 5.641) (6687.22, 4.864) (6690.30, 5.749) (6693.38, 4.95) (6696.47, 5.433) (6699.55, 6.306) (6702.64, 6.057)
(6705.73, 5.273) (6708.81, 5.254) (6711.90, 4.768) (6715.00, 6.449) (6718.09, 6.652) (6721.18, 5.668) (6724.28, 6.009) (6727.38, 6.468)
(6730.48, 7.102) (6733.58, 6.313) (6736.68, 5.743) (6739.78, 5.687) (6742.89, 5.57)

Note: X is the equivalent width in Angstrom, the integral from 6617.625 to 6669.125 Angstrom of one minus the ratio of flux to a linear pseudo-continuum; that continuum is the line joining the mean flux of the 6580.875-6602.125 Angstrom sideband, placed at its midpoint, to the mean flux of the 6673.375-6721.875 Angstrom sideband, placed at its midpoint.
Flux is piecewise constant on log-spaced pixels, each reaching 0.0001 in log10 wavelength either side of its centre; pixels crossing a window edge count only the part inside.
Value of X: 3.5 Angstrom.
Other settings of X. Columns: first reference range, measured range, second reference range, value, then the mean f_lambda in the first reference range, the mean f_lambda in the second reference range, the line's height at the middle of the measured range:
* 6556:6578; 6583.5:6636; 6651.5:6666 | 5.0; 7.62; 5.8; 6.77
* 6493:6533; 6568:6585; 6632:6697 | -2.6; 5.75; 5.66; 5.71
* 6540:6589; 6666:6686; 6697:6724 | 0.9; 7.22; 5.8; 6.14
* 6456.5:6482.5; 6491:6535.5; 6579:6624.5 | 1.2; 5.71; 6.37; 5.92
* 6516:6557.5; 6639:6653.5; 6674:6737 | 0.9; 6.11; 5.82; 5.92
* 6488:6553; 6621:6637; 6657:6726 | -0.8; 5.91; 5.74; 5.8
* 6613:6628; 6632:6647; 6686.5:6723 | 0.6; 6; 5.64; 5.92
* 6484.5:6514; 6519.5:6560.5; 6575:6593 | 0.7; 5.69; 7.1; 6.37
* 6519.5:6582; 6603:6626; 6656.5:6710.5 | 1.5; 6.75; 5.69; 6.24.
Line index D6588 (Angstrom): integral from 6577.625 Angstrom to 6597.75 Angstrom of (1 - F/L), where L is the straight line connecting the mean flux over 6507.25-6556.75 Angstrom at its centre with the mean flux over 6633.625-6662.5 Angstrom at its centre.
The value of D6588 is -4.11 Angstrom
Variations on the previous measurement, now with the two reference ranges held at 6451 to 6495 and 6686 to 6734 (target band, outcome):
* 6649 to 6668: 0.29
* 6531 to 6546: -0.52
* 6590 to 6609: -0.82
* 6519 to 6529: -0.64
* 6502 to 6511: 0.46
